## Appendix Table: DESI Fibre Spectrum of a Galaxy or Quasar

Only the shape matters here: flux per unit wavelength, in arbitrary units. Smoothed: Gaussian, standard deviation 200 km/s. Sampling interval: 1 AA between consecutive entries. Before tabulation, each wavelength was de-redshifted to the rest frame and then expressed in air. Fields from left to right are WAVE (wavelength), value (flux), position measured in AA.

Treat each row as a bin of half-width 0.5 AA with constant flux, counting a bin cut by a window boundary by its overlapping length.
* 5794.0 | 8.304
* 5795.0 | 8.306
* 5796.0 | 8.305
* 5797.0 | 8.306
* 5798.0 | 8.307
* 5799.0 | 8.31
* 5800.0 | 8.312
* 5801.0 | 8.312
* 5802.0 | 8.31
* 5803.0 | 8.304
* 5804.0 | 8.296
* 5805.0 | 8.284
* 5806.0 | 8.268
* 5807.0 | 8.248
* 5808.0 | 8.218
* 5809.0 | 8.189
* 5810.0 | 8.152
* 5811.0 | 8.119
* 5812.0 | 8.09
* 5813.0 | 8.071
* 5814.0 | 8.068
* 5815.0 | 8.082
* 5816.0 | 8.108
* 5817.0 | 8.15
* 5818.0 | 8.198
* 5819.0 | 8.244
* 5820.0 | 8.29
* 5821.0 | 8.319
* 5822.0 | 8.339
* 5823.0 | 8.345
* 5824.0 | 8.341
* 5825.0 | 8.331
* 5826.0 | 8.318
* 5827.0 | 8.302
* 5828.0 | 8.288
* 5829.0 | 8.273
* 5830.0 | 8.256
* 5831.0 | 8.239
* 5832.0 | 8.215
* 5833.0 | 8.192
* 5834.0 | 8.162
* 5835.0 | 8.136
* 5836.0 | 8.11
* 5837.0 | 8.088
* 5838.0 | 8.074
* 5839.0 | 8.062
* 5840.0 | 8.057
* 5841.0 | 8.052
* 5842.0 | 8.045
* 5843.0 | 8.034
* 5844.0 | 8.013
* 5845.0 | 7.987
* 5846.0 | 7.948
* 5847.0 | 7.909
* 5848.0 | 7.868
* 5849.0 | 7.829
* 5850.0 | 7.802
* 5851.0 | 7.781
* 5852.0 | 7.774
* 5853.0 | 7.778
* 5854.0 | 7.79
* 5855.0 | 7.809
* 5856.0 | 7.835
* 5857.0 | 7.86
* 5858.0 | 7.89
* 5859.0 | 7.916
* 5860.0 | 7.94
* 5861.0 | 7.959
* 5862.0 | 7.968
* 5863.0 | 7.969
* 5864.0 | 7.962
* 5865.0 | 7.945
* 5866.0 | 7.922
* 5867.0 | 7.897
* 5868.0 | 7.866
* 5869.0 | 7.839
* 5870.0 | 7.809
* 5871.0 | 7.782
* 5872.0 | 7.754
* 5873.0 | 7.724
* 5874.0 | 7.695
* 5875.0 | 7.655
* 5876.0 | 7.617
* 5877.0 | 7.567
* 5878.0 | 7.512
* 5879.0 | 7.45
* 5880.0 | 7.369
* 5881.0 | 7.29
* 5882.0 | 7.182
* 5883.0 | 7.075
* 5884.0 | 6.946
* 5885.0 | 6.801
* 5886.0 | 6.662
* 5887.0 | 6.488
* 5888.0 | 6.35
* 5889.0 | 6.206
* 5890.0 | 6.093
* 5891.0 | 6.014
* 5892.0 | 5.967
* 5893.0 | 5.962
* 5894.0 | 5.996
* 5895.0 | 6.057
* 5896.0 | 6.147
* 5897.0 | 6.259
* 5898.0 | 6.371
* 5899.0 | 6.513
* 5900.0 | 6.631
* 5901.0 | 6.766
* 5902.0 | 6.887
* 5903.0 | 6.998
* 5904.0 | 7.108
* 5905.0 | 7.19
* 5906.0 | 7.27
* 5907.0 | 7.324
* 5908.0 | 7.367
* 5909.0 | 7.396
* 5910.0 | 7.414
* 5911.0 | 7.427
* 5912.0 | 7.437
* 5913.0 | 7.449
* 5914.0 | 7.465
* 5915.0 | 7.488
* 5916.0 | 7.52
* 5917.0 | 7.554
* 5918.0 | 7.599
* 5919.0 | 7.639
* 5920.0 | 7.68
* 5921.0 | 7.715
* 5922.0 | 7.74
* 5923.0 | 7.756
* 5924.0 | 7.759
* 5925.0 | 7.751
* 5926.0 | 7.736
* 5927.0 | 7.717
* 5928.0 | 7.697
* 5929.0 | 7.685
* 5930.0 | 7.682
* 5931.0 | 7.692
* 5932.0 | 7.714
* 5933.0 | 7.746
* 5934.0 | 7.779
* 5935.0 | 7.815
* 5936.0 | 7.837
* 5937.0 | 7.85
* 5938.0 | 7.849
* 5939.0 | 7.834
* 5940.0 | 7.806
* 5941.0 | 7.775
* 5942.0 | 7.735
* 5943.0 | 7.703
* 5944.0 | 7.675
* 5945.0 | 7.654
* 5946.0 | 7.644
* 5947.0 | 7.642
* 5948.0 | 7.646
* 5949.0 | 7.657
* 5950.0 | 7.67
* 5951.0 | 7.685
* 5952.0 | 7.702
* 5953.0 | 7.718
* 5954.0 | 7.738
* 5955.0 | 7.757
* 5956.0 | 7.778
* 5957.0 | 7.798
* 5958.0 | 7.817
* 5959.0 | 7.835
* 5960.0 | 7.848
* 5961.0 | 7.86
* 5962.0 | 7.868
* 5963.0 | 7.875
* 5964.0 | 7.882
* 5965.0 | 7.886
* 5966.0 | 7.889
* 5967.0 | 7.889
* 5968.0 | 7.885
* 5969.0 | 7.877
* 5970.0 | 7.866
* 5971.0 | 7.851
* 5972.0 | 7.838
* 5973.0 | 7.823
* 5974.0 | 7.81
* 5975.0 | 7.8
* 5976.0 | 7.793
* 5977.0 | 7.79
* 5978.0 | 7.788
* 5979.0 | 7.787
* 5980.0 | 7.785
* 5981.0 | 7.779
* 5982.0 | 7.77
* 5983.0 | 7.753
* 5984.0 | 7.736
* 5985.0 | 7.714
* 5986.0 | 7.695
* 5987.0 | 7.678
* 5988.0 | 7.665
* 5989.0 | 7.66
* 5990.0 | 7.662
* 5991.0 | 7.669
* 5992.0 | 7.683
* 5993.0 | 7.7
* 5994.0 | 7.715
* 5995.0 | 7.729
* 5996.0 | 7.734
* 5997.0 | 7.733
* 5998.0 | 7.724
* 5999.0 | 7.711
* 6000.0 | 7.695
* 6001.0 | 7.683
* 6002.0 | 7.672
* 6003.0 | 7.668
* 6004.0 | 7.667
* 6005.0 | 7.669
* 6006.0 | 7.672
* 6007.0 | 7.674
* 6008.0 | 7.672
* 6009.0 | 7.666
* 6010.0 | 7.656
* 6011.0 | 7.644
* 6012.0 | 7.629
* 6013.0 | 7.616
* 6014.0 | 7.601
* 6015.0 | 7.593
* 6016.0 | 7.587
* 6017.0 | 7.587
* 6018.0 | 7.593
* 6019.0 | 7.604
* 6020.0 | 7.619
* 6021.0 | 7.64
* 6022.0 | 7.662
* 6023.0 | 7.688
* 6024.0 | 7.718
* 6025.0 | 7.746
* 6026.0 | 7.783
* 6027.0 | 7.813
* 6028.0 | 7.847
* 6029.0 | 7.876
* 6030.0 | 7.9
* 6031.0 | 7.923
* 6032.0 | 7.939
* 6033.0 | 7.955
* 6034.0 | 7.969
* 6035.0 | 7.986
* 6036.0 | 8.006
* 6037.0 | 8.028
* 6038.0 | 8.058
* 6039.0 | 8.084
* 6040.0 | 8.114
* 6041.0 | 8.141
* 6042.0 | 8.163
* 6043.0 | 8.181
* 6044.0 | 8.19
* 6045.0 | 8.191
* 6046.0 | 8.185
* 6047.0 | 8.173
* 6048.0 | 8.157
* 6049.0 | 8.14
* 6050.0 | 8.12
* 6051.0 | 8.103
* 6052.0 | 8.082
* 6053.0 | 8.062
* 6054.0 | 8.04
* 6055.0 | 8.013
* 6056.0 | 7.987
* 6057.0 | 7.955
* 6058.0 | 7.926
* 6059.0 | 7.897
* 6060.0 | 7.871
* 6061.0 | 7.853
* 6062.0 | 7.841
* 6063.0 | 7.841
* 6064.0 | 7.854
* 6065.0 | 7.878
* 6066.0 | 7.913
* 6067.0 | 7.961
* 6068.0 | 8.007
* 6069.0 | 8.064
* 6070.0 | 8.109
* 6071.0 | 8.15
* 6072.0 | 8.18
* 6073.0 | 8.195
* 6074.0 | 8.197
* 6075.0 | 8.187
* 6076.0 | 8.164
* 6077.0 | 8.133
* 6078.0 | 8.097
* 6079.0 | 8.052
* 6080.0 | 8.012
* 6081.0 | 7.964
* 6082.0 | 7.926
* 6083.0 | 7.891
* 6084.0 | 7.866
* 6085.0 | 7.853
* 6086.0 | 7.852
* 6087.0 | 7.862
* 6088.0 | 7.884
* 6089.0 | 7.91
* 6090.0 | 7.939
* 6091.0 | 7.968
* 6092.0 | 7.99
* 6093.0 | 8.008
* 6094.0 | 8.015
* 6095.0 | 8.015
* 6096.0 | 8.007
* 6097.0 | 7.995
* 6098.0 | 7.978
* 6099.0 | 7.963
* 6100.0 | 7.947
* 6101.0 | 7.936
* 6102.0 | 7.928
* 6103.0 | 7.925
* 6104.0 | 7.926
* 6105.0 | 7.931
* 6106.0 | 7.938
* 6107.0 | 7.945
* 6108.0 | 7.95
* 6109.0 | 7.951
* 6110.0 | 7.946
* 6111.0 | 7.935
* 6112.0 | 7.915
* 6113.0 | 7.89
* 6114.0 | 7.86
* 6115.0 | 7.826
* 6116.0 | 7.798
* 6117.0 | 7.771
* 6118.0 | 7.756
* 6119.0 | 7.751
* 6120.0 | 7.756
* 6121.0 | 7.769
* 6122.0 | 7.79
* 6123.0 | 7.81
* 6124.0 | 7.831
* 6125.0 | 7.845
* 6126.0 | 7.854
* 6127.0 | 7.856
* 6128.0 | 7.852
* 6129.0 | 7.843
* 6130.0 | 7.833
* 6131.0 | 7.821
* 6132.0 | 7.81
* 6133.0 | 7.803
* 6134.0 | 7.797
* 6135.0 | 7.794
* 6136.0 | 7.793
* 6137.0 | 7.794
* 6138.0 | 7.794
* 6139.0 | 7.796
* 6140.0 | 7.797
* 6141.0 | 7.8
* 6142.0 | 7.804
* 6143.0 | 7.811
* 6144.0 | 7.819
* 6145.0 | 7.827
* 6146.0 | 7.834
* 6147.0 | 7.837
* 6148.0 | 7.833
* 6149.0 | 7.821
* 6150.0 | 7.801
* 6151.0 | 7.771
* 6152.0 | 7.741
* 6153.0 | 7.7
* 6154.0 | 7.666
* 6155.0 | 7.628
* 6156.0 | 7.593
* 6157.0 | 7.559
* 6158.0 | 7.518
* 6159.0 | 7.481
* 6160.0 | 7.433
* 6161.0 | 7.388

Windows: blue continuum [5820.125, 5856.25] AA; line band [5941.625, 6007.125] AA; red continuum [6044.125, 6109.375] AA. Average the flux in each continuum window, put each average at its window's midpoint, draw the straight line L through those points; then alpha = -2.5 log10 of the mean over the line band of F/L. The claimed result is 0.039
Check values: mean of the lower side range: 8.08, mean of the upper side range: 8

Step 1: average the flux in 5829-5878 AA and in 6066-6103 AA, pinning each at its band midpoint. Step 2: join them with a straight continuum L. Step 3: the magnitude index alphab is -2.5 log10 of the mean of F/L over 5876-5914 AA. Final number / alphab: 0.16 mag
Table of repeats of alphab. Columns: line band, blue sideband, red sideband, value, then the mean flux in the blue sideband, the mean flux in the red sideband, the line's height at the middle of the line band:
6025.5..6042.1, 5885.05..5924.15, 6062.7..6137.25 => -0.05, 6.96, 7.93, 7.6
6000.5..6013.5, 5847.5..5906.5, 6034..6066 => 0.03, 7.26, 8.03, 7.84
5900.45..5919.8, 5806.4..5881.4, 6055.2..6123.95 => 0.09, 7.99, 7.94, 7.98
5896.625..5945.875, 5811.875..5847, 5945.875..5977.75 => 0.06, 8.16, 7.8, 7.91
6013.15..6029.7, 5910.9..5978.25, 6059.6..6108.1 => 0.03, 7.74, 7.98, 7.87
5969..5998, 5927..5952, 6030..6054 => 0.02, 7.73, 8.08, 7.88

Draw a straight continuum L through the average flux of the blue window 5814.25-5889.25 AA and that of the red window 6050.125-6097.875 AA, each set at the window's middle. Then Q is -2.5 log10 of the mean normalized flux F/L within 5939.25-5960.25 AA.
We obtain 0.03 mag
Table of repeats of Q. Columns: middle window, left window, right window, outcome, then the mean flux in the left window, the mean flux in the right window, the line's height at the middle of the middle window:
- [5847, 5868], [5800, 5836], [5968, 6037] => 0.034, 8.23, 7.74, 8.13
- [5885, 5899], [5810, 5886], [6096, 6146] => 0.259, 7.92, 7.86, 7.91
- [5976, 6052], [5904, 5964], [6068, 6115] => 0.003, 7.67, 7.98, 7.83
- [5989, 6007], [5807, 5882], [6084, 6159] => 0.030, 7.98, 7.84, 7.9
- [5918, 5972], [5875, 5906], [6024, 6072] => -0.086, 6.74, 8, 7.18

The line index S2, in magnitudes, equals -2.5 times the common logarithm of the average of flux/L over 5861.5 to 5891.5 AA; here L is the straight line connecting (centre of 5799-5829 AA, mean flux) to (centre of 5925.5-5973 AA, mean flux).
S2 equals 0.10 mag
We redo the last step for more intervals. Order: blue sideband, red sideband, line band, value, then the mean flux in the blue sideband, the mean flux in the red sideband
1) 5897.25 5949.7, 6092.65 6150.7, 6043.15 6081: -0.04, 7.51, 7.86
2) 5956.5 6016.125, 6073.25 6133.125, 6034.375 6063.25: -0.03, 7.75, 7.92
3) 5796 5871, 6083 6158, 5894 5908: 0.19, 8.09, 7.85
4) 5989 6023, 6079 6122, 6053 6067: -0.02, 7.66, 7.91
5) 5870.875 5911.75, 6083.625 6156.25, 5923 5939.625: -0.10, 6.93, 7.85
